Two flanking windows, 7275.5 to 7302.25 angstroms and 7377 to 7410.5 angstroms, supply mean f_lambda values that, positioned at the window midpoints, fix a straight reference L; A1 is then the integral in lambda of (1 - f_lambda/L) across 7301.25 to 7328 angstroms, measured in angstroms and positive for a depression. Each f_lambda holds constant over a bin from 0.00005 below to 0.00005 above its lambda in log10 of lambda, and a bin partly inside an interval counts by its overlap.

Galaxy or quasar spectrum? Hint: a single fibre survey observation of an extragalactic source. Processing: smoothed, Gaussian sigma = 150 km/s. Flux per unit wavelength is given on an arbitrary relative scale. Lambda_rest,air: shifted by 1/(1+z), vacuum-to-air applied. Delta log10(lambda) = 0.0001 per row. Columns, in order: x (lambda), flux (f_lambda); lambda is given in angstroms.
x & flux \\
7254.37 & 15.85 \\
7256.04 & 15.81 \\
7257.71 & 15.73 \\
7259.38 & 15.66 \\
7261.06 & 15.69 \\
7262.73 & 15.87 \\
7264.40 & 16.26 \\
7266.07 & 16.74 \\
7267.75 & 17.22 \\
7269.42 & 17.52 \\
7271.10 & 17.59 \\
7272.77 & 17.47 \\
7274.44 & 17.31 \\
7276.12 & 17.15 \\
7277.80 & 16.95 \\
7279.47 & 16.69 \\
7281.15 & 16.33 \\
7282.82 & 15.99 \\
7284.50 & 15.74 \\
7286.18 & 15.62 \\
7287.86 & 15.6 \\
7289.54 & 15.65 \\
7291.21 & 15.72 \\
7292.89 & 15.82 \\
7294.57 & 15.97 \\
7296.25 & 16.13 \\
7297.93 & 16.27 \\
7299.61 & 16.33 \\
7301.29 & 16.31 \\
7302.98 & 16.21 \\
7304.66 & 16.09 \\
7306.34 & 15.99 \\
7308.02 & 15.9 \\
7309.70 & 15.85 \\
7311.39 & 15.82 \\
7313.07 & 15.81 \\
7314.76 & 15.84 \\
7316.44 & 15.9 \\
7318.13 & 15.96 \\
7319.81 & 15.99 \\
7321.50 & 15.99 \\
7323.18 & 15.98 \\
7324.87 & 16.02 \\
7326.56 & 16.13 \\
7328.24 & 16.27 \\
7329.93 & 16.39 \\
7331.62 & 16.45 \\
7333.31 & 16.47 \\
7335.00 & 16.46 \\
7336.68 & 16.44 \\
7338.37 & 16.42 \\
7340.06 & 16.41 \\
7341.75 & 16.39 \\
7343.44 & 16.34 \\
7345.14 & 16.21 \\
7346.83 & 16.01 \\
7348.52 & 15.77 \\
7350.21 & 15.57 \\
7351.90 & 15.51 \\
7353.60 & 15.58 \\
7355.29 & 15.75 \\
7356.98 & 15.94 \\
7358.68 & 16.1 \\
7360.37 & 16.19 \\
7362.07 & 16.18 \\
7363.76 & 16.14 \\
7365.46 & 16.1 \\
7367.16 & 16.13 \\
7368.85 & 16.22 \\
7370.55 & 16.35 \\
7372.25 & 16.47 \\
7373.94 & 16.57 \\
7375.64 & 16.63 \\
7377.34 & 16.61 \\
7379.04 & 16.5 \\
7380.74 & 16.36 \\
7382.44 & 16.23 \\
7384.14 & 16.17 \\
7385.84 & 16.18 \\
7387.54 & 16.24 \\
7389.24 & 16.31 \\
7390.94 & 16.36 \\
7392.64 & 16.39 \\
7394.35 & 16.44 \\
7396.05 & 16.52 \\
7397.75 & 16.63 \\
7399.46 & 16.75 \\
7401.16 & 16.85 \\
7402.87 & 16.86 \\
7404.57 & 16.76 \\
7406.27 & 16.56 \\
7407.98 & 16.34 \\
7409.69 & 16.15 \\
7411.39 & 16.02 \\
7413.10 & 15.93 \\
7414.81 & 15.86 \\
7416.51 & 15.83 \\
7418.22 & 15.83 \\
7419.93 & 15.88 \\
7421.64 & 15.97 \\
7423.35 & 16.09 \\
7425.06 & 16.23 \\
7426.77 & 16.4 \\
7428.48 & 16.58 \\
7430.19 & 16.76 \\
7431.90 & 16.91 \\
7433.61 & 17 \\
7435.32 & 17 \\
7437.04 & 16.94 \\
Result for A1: 0.4 angstroms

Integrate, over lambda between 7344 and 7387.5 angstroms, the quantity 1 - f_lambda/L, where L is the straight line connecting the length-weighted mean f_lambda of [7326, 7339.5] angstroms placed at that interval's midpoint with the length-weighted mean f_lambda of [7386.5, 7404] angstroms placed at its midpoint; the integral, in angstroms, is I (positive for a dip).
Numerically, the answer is 0.9 angstroms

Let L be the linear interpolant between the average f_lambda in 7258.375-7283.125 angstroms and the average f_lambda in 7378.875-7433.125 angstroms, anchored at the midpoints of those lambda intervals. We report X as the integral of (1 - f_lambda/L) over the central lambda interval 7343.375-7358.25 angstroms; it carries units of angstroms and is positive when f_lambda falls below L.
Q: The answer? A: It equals 0.6 angstroms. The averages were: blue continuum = 16.7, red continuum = 16.3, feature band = 15.8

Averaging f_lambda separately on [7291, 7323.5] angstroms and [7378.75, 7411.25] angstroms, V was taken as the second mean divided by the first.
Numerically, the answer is 1.03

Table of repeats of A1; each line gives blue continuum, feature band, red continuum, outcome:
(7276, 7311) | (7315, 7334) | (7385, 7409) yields 0.1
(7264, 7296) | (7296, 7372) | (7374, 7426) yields 1.4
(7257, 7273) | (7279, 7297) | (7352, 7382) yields 0.6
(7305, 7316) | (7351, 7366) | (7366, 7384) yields 0.3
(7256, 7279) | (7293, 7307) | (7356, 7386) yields 0.3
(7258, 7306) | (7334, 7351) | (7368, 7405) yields 0.2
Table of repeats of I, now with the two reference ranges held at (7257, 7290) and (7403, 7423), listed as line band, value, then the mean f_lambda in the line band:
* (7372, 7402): -0.5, 16.5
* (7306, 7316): 0.3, 15.9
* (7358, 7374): 0.0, 16.2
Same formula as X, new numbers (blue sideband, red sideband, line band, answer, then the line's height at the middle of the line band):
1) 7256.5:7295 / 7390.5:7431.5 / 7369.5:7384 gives -0.1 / 16.3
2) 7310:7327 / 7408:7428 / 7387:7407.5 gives -0.7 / 16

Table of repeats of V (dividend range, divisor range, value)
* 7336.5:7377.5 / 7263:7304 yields 0.98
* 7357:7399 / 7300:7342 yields 1.01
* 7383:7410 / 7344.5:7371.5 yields 1.03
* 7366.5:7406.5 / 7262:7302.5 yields 1.00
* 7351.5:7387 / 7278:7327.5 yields 1.01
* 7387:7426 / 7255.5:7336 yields 1.00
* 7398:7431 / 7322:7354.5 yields 1.01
